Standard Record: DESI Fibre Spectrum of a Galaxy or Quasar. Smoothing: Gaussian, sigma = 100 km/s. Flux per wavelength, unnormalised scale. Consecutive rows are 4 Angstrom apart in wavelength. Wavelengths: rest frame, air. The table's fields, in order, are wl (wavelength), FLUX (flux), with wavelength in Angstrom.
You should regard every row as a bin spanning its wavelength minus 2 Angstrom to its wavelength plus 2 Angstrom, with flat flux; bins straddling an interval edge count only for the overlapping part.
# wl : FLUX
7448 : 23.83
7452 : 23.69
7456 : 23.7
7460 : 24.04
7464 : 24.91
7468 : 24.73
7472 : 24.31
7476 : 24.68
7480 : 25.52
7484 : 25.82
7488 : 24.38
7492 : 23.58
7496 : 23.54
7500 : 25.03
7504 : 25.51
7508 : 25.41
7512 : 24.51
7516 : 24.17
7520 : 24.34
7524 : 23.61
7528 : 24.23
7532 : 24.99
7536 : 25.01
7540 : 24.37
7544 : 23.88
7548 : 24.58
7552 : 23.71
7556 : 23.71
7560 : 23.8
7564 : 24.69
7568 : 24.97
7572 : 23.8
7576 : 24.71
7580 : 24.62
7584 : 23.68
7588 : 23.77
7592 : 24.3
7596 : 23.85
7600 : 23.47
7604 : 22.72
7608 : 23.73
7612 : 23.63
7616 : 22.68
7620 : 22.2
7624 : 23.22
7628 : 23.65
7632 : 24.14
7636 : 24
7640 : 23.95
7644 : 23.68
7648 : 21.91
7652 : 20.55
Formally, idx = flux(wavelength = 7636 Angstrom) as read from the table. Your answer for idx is 24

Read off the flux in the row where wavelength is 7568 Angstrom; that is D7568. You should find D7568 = 24.97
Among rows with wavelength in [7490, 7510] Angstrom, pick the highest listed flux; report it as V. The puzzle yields 25.51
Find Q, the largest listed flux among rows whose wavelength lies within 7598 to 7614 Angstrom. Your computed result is 23.73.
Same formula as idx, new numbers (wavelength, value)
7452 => 23.69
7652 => 20.55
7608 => 23.73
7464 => 24.91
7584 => 23.68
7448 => 23.83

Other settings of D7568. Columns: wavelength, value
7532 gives 24.99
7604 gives 22.72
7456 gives 23.7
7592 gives 24.3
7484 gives 25.82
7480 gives 25.52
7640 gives 23.95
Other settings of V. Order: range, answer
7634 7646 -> 24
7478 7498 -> 25.82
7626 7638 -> 24.14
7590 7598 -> 24.3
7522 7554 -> 25.01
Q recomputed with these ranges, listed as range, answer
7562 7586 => 24.97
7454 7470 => 24.91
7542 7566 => 24.69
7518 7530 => 24.34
